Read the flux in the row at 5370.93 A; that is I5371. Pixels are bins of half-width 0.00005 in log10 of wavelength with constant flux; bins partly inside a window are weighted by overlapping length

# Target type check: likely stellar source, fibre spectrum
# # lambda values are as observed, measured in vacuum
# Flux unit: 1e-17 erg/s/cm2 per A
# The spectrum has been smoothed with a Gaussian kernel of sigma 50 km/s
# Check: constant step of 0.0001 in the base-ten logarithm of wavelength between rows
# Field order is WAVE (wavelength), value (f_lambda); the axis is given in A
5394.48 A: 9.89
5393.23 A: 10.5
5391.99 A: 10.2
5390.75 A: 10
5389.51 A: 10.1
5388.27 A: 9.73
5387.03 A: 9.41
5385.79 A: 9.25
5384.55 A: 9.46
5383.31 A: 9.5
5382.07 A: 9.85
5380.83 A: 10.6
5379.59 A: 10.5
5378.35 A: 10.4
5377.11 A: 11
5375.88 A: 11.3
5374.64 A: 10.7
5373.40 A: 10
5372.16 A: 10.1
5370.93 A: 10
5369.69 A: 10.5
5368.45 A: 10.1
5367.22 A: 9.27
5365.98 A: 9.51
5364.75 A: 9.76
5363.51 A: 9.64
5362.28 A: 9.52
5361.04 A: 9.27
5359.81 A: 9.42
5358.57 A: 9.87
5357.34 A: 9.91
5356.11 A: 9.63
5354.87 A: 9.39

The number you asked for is 10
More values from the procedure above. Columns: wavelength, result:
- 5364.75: 9.76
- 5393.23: 10.5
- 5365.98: 9.51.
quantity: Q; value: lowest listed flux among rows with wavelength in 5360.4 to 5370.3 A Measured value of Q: 9.27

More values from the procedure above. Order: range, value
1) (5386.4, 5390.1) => 9.41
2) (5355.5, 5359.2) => 9.63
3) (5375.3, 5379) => 10.4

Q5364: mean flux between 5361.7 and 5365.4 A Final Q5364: 9.65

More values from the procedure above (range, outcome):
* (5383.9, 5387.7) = 9.38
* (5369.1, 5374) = 10.1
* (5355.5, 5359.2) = 9.81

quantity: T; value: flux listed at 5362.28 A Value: 9.52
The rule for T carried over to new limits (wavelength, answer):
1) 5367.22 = 9.27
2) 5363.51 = 9.64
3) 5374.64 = 10.7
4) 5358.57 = 9.87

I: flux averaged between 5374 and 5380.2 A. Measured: 10.8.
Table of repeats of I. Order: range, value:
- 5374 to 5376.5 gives 11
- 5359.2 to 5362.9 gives 9.41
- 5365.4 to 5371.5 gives 9.87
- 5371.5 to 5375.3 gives 10.3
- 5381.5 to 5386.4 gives 9.51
